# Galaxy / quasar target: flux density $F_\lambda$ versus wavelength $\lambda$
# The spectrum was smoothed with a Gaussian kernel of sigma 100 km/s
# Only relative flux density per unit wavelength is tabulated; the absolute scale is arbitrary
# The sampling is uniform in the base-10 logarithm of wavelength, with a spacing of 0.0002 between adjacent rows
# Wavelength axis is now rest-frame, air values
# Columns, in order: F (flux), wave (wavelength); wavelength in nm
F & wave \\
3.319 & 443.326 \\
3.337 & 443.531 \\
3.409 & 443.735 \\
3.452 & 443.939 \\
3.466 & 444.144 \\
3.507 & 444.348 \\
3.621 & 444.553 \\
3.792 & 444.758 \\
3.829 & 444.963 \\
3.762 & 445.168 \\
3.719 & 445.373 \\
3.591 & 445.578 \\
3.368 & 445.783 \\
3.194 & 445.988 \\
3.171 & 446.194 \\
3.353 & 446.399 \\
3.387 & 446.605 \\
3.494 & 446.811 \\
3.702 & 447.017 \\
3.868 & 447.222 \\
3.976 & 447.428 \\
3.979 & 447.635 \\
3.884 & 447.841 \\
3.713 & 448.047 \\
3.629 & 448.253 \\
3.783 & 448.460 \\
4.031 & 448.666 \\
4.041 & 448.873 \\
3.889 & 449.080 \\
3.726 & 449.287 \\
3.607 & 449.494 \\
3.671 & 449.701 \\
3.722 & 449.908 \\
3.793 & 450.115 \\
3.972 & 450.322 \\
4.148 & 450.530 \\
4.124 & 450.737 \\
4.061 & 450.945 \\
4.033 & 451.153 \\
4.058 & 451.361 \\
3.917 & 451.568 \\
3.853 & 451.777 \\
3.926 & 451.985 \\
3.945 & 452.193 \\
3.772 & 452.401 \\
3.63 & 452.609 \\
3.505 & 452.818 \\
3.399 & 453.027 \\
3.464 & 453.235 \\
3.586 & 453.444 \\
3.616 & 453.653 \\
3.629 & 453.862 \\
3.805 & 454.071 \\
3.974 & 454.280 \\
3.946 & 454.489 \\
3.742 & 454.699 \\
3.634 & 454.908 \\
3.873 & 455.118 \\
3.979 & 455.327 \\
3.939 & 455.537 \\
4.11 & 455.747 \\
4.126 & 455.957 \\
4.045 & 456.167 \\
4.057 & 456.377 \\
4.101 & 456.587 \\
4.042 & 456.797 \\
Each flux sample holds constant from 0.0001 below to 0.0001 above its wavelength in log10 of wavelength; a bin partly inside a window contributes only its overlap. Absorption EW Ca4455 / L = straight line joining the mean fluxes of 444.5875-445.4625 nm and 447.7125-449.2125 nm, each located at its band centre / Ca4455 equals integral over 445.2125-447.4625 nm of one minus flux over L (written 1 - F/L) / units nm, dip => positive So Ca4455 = 0.16 nm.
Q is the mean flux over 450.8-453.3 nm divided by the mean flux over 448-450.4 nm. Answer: 1.00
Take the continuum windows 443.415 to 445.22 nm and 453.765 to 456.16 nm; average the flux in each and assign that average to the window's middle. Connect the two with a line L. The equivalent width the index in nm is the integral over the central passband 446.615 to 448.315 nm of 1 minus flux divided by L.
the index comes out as -0.05 nm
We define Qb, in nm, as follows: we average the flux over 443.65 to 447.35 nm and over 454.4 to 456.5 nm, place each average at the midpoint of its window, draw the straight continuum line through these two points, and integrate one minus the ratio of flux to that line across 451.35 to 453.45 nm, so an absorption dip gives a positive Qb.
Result 0.053 nm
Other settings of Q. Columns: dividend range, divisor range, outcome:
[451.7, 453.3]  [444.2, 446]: 1.02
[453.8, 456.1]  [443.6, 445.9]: 1.09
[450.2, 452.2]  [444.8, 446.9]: 1.15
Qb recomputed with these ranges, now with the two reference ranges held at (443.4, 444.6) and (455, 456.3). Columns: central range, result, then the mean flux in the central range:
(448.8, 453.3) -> -0.05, 3.83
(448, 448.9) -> -0.04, 3.83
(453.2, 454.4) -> 0.07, 3.7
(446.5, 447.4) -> -0.01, 3.64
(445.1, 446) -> -0.01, 3.55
